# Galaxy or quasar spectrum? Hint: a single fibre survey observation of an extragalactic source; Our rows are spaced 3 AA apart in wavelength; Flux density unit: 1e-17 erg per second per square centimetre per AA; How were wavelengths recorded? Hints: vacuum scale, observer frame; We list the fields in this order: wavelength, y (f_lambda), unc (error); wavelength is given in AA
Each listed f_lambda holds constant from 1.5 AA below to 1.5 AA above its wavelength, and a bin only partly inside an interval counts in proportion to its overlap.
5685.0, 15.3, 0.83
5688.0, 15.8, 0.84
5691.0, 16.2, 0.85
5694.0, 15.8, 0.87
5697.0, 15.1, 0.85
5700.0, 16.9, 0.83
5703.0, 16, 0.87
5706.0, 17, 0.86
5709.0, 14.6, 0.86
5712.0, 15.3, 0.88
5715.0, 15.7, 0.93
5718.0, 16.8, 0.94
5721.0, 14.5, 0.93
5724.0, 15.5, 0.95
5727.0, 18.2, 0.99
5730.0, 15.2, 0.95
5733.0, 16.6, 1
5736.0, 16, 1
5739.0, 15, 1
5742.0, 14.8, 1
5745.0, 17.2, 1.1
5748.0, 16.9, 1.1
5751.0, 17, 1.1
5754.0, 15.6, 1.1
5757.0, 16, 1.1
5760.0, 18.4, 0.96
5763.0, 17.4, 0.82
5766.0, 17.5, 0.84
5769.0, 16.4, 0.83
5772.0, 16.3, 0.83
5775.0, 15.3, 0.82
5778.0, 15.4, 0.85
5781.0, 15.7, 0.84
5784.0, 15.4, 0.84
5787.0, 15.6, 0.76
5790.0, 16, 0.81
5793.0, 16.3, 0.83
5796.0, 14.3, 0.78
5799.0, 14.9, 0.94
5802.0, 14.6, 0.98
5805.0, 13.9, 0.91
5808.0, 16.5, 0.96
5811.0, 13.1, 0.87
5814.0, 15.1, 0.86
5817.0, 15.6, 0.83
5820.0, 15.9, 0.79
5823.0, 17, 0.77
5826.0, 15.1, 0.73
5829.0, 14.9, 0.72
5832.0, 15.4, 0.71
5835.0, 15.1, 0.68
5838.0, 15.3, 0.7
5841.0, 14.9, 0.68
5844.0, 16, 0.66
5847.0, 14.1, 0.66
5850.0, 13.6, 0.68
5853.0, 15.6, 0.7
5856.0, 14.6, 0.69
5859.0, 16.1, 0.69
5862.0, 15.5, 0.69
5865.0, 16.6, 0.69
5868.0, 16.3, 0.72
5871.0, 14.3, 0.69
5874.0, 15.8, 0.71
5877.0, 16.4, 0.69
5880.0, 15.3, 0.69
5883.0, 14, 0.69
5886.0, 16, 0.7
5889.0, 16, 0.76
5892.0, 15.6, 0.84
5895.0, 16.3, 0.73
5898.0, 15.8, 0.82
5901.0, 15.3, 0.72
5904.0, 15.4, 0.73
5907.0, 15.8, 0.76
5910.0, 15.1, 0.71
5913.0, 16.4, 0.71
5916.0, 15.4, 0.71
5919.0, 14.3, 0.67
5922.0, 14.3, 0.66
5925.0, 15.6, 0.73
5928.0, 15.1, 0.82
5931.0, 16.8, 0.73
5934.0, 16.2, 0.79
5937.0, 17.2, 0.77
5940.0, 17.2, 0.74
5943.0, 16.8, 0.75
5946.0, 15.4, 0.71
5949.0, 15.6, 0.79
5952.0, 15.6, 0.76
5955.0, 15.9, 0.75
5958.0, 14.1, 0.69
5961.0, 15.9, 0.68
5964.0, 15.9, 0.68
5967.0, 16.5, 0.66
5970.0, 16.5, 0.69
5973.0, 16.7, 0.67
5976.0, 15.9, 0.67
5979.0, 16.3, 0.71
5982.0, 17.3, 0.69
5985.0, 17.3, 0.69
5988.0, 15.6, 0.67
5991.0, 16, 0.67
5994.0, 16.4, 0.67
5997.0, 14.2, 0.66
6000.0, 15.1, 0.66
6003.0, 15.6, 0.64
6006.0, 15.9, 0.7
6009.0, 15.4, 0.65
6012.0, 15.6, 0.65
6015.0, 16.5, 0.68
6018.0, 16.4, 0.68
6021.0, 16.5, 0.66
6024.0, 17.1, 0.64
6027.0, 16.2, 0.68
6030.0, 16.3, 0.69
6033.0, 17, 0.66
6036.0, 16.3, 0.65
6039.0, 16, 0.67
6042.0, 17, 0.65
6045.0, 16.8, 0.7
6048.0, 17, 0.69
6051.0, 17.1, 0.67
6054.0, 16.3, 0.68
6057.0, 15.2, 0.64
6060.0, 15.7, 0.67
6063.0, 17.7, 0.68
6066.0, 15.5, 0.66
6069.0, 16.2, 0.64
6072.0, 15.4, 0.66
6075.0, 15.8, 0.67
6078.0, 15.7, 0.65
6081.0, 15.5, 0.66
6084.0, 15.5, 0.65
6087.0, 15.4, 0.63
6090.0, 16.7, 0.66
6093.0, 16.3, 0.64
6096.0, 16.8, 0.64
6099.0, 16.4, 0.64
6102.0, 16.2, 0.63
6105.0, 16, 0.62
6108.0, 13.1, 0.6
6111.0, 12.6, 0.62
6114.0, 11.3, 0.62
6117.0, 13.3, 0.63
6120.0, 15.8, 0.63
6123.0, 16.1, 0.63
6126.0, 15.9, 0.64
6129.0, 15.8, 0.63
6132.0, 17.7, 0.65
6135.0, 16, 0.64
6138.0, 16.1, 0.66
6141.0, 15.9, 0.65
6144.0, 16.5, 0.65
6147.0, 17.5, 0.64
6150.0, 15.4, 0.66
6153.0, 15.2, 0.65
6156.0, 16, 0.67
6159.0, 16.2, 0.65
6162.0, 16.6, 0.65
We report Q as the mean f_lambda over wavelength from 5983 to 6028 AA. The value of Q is 16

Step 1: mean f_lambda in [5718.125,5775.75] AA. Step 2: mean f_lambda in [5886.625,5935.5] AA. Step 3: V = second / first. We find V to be 0.95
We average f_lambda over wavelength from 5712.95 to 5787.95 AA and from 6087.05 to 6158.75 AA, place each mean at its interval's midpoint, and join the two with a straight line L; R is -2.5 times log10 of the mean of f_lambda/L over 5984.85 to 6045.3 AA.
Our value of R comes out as -0.02 mag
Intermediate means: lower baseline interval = 16.2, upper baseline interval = 15.6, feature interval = 16.1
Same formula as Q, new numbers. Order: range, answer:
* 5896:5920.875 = 15.4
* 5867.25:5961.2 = 15.7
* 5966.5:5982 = 16.5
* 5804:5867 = 15.3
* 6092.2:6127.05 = 14.9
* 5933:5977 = 16.1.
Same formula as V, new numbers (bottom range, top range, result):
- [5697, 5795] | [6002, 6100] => 1.01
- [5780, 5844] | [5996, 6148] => 1.04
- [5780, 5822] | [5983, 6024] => 1.05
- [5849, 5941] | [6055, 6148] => 1.00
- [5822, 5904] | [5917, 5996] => 1.04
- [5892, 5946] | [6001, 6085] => 1.02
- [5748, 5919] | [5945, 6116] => 1.02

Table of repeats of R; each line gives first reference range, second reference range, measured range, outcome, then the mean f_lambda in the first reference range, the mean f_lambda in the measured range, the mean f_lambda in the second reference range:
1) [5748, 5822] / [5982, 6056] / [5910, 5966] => 0.023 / 15.8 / 15.8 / 16.2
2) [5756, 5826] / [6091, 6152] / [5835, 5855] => 0.056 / 15.7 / 14.9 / 15.5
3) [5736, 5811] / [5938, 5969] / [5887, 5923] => 0.028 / 15.9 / 15.5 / 15.9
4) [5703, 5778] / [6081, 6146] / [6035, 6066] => -0.057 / 16.2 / 16.5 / 15.5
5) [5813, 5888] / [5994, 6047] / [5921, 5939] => -0.015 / 15.4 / 15.9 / 16.1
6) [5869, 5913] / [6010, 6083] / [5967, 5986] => -0.046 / 15.5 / 16.6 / 16.3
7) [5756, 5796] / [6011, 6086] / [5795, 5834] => 0.077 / 16.2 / 15.1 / 16.3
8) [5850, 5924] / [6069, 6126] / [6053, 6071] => -0.054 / 15.5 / 16.1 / 15.3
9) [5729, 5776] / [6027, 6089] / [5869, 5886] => 0.071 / 16.4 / 15.3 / 16.2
